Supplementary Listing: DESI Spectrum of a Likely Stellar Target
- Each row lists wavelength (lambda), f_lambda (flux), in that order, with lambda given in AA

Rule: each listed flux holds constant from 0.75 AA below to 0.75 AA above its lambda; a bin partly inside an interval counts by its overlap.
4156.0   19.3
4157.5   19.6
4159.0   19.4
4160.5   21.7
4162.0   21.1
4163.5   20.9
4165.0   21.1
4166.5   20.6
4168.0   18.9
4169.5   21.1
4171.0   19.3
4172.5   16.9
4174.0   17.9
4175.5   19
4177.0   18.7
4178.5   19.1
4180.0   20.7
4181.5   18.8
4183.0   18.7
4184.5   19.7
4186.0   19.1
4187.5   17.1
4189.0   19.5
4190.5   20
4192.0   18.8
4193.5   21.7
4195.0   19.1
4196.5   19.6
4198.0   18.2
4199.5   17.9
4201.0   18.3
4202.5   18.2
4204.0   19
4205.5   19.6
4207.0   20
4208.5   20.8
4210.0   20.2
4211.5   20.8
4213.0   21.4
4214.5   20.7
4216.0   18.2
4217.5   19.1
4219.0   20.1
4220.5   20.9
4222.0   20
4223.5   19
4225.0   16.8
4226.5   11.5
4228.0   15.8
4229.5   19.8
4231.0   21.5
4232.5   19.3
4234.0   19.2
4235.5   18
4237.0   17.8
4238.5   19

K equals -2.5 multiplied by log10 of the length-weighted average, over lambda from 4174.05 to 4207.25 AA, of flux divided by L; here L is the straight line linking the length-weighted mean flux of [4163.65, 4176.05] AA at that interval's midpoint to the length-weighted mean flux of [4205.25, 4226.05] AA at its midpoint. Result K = 0.026 mag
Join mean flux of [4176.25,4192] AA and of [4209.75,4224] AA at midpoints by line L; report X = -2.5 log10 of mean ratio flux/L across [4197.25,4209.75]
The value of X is 0.04 mag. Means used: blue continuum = 19.1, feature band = 19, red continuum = 20.1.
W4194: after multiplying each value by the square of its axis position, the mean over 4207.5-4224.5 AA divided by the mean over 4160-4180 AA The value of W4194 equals 1.0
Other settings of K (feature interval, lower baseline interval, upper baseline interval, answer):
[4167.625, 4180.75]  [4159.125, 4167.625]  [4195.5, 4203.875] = 0.06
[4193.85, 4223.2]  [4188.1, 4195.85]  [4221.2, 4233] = -0.04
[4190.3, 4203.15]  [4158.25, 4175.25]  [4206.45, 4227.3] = 0.02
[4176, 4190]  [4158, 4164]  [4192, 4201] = 0.04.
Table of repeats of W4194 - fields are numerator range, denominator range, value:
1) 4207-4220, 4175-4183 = 1.07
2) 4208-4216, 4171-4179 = 1.14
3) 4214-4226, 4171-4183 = 1.04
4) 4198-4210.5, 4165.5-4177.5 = 1.02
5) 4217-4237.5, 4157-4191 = 0.97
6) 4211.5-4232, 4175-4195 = 1.00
